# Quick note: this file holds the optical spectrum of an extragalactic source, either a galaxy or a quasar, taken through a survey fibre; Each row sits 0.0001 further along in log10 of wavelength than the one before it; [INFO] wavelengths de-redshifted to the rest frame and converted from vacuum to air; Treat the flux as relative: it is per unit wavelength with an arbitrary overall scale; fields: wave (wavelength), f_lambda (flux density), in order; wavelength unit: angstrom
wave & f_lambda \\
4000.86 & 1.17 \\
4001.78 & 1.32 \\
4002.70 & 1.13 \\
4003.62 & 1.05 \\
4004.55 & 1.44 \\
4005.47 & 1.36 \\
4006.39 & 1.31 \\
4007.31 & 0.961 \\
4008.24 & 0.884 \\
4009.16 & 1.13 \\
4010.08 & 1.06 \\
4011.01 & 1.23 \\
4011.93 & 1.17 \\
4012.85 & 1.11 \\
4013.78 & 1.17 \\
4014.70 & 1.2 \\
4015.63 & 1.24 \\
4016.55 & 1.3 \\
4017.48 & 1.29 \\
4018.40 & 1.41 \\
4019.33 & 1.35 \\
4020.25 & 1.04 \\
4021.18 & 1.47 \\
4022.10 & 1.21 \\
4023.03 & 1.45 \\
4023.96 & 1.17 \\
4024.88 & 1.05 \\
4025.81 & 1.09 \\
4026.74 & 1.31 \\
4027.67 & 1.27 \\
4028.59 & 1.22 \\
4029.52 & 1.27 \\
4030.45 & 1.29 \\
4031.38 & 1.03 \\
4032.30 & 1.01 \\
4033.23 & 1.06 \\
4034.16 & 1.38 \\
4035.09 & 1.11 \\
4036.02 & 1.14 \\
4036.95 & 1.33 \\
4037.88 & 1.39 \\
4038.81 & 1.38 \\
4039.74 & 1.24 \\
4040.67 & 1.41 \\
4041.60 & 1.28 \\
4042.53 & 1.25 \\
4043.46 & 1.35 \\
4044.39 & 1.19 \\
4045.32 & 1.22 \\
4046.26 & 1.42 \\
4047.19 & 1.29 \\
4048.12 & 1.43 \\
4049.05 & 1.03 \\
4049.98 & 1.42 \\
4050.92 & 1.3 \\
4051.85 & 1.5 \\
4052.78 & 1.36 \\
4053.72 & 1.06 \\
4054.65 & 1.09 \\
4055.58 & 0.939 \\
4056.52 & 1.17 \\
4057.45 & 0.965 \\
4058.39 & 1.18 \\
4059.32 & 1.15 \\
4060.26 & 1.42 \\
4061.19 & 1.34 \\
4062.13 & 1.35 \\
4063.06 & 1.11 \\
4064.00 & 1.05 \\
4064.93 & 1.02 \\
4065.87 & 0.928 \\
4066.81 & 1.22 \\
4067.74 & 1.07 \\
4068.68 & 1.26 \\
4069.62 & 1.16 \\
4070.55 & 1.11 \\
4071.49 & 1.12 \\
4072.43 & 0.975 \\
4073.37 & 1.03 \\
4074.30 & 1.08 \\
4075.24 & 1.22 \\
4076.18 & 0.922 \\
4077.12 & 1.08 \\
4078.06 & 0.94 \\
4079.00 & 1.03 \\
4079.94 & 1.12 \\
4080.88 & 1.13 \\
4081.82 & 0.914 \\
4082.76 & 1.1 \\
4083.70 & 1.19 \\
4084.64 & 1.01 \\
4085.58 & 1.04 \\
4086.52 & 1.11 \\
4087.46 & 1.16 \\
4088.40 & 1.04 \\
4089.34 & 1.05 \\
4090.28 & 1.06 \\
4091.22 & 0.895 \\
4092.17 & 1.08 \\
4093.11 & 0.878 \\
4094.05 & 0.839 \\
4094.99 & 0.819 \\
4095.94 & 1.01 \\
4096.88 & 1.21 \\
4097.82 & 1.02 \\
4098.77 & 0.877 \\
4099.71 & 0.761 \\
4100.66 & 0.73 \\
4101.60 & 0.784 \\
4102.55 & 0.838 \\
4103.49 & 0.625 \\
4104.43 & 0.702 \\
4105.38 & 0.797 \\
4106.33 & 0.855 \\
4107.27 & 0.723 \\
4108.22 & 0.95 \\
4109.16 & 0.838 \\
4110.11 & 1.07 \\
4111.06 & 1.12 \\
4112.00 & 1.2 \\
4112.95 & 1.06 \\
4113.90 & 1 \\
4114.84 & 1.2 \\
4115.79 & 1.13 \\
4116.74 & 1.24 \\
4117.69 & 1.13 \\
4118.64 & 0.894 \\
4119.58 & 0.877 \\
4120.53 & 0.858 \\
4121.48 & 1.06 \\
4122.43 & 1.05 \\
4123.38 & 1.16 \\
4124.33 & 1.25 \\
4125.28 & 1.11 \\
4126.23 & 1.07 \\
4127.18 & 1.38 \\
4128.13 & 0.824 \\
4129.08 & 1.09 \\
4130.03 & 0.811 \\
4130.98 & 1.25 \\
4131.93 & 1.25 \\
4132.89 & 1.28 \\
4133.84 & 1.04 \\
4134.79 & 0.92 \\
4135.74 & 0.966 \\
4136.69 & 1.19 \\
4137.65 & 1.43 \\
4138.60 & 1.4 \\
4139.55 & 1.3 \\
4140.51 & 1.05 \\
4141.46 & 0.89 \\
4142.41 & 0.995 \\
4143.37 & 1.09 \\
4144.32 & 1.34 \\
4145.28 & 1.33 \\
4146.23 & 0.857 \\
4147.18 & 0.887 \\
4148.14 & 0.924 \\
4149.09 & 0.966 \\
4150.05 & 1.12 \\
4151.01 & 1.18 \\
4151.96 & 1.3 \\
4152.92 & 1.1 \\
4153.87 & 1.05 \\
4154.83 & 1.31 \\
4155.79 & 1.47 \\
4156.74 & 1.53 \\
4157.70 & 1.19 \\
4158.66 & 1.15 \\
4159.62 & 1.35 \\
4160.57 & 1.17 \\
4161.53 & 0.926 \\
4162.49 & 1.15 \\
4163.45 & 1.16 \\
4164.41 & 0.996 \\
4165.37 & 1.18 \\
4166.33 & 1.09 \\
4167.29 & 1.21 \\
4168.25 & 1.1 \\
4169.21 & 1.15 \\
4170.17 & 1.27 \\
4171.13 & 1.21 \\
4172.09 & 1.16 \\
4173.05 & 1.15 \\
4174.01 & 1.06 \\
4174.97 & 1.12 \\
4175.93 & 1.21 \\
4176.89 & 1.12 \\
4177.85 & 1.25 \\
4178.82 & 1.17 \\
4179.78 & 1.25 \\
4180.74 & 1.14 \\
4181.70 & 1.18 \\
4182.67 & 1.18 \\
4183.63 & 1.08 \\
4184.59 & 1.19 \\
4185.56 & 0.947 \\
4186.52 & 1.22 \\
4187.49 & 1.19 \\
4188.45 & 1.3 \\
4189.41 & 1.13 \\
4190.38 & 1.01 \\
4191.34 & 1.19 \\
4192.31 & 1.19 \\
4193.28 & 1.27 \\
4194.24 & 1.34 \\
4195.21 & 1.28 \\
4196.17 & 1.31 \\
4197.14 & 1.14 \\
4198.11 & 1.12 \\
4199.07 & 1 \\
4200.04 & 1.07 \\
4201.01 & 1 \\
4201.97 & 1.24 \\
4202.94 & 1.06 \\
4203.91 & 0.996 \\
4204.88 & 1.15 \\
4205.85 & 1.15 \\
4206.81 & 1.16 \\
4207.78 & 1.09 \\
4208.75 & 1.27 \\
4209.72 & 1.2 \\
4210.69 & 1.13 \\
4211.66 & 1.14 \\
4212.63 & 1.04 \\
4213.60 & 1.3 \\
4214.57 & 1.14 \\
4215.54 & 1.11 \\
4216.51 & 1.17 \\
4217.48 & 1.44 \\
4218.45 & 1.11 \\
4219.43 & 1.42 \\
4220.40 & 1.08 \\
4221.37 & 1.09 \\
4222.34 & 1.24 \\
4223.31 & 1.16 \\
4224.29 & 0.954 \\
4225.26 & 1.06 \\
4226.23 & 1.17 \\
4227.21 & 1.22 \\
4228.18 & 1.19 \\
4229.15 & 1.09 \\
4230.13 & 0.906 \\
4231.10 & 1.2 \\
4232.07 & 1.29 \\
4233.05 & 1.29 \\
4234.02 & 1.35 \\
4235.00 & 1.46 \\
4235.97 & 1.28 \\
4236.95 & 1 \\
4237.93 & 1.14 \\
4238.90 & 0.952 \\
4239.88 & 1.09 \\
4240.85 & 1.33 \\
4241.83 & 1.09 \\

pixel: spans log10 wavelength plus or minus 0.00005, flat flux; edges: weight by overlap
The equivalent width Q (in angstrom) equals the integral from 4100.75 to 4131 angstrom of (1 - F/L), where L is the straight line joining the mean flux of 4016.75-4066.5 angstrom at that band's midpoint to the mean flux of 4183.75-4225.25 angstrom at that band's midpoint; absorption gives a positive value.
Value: 5.2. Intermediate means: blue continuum 1.23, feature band 0.992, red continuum 1.16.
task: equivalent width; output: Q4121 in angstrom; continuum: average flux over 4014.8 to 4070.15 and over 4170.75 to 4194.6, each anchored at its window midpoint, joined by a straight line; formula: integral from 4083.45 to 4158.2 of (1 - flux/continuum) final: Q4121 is 8.9 angstrom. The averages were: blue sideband 1.23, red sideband 1.17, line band 1.05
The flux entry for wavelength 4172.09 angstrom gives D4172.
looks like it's 1.16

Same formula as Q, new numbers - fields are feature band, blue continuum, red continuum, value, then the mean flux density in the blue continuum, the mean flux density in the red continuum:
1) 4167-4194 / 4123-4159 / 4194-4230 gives -0.4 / 1.14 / 1.15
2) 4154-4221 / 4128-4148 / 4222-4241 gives -2.1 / 1.11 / 1.17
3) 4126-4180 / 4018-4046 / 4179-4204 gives 1.5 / 1.25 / 1.16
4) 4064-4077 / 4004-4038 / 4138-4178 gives 1.2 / 1.21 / 1.15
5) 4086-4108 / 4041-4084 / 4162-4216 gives 4.8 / 1.16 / 1.15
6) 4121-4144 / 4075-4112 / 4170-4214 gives -1.8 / 0.964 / 1.16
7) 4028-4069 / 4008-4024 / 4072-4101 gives -3.4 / 1.22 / 1.01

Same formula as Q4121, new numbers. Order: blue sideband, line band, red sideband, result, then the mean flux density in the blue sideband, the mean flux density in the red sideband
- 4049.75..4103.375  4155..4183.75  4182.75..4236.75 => -1.09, 1.07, 1.17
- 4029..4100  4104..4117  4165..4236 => 1.80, 1.14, 1.17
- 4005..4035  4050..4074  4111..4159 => 0.29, 1.2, 1.12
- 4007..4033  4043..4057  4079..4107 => -2.00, 1.19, 0.953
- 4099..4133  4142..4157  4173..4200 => -0.98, 0.995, 1.17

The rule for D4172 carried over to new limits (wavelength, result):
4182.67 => 1.18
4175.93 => 1.21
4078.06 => 0.94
